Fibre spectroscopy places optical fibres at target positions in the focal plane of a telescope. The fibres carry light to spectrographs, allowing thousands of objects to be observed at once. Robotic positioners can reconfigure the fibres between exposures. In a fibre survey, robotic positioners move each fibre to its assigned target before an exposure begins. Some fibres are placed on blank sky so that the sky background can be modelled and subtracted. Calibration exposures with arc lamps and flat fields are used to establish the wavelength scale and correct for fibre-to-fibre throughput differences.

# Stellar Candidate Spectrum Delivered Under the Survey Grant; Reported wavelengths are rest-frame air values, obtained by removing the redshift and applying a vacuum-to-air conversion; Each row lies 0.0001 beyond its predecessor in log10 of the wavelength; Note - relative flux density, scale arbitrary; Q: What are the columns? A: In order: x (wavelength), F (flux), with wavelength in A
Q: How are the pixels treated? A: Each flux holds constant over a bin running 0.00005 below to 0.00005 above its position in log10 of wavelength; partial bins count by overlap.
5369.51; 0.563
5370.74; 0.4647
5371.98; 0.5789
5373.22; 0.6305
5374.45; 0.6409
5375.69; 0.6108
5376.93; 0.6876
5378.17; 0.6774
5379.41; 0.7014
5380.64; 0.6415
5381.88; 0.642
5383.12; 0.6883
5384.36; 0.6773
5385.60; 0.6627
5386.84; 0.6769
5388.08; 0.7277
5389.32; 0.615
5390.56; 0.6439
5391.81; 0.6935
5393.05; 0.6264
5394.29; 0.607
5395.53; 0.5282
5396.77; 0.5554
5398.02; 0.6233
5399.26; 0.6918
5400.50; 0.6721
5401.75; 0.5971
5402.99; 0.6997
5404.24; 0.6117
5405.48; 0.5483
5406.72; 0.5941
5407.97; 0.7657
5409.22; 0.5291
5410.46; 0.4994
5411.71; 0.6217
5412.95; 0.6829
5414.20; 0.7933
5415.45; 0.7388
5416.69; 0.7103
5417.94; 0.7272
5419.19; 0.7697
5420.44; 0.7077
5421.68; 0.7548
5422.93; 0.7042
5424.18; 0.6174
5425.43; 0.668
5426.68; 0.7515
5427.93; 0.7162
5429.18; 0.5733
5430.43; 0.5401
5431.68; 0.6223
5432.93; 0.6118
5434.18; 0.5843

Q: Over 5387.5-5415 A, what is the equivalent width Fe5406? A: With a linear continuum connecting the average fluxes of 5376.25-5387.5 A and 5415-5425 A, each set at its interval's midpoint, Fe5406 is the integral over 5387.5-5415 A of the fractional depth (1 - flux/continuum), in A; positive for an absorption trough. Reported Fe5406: 2.40 A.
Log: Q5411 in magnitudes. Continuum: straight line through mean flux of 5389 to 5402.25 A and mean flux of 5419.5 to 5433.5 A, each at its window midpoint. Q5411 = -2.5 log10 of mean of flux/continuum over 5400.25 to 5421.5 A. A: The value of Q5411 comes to -0.04 mag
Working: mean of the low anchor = 0.623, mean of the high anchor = 0.663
